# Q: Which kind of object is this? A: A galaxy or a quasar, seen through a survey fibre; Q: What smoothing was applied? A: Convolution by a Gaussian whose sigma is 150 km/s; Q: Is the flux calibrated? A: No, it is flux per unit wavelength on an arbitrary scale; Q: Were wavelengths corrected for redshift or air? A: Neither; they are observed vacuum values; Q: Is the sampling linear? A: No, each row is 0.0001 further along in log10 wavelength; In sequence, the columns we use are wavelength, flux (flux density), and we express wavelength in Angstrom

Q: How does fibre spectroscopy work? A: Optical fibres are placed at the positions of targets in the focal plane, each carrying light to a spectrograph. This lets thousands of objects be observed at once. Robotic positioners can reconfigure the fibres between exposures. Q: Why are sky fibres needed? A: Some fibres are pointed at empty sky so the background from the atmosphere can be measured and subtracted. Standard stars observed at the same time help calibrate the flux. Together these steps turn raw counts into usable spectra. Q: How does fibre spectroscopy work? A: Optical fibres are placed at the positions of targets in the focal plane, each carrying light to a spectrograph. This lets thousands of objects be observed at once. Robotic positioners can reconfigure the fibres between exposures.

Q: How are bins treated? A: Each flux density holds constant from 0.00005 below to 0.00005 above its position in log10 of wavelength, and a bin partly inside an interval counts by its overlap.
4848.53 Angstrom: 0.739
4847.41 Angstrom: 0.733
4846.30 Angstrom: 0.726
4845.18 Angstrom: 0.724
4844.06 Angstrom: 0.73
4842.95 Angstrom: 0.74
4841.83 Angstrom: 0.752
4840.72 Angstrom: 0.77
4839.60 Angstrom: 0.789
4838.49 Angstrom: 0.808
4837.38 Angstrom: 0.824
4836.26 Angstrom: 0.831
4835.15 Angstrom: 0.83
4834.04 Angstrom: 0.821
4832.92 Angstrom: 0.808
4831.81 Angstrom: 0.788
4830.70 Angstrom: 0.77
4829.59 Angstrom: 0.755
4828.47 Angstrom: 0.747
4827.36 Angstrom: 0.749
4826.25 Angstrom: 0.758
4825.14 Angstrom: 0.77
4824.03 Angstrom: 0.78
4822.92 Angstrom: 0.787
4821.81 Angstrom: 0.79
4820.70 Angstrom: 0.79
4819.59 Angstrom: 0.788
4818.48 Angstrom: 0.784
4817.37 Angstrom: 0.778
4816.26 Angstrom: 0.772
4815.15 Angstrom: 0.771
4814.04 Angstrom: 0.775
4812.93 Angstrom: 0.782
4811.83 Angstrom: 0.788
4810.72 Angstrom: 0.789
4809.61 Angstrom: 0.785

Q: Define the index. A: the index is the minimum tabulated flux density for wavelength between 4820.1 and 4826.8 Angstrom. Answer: 0.758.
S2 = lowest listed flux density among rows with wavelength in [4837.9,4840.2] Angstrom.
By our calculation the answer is 0.789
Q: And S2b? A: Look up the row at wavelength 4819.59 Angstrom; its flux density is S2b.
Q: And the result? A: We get 0.788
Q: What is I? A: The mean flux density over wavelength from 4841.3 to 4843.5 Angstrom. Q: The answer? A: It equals 0.744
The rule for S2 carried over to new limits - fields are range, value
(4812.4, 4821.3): 0.771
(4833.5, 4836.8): 0.821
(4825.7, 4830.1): 0.747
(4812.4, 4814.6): 0.775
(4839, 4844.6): 0.73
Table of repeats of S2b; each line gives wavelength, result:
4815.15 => 0.771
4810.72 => 0.789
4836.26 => 0.831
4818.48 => 0.784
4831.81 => 0.788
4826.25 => 0.758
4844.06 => 0.73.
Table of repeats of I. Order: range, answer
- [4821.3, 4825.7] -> 0.782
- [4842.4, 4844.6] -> 0.737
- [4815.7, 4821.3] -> 0.782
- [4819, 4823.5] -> 0.789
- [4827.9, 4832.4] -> 0.765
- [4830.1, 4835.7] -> 0.803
